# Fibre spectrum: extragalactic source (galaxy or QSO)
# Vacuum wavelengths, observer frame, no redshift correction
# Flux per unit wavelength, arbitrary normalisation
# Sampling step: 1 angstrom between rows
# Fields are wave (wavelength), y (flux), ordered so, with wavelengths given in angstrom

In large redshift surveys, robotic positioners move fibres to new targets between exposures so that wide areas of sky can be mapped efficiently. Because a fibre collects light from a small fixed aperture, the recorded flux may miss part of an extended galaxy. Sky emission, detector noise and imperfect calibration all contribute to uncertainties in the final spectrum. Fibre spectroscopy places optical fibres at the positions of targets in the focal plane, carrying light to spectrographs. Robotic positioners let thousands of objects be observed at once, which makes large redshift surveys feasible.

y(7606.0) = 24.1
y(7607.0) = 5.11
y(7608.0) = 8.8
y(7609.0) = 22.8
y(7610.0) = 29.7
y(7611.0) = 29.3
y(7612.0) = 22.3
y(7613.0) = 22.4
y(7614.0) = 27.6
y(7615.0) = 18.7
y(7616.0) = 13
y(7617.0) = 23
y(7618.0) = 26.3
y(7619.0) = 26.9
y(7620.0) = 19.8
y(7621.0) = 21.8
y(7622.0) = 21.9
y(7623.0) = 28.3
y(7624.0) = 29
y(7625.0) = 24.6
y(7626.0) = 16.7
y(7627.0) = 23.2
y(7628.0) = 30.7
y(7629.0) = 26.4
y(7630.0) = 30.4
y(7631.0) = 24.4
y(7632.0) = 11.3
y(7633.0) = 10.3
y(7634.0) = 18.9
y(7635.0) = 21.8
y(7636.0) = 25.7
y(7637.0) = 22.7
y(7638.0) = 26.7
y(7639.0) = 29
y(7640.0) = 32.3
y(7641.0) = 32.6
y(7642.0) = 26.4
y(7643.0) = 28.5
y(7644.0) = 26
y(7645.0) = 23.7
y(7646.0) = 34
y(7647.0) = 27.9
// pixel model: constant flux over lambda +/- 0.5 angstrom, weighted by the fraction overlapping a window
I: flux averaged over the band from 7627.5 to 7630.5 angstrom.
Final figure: 29.2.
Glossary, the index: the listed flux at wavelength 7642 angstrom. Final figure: 26.4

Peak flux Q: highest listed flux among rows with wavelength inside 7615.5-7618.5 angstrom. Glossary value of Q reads 26.3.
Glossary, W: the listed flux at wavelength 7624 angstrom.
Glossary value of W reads 29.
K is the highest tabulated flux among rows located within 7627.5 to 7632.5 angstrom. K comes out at 30.7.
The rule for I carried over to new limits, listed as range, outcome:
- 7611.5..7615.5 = 22.8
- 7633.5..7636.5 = 22.1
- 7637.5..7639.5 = 27.9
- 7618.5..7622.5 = 22.6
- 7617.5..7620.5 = 24.3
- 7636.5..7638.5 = 24.7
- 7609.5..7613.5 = 25.9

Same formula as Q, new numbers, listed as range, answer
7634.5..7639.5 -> 29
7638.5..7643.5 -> 32.6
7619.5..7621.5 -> 21.8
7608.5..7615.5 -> 29.7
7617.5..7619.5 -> 26.9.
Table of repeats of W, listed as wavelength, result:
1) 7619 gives 26.9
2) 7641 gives 32.6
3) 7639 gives 29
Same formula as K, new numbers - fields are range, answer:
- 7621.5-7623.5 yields 28.3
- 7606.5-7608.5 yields 8.8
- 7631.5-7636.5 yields 25.7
